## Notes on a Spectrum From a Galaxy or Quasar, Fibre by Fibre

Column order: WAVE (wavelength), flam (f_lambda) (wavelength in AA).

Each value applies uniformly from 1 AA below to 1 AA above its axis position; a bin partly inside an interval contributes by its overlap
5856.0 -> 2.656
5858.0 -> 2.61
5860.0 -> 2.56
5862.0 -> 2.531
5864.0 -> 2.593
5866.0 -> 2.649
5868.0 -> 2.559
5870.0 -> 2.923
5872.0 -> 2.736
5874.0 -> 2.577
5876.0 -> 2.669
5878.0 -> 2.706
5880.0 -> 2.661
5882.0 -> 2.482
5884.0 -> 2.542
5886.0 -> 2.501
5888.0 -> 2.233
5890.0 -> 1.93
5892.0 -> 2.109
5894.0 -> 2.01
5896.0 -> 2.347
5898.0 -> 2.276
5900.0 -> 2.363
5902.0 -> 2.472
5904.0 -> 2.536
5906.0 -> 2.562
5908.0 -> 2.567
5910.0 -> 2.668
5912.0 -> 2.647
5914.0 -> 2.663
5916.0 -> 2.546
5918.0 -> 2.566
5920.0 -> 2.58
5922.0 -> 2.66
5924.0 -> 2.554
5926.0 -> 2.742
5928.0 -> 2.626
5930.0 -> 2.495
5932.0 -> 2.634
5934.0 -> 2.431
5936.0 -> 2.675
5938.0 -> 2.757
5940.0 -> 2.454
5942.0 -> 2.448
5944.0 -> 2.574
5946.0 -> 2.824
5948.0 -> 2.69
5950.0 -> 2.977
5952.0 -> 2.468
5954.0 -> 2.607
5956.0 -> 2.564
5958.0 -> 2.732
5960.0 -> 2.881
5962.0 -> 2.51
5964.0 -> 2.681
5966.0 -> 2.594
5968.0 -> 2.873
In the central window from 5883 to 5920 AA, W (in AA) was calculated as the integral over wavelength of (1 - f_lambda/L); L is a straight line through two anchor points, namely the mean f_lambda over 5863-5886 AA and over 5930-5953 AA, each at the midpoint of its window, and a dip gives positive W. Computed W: 2.9 AA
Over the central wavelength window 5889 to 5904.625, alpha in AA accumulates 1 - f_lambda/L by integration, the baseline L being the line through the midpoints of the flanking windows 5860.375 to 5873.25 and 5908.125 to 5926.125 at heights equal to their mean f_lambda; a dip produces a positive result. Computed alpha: 2.3 AA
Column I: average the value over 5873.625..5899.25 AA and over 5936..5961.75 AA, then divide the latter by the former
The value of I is 1.1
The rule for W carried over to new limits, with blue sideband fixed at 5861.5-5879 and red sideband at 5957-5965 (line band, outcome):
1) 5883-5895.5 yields 2.1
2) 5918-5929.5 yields 0.3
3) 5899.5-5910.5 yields 0.6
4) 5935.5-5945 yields 0.4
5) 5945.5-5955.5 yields 0.0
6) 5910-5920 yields 0.3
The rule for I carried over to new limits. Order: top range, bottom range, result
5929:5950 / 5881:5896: 1.16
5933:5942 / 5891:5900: 1.16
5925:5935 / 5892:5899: 1.18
